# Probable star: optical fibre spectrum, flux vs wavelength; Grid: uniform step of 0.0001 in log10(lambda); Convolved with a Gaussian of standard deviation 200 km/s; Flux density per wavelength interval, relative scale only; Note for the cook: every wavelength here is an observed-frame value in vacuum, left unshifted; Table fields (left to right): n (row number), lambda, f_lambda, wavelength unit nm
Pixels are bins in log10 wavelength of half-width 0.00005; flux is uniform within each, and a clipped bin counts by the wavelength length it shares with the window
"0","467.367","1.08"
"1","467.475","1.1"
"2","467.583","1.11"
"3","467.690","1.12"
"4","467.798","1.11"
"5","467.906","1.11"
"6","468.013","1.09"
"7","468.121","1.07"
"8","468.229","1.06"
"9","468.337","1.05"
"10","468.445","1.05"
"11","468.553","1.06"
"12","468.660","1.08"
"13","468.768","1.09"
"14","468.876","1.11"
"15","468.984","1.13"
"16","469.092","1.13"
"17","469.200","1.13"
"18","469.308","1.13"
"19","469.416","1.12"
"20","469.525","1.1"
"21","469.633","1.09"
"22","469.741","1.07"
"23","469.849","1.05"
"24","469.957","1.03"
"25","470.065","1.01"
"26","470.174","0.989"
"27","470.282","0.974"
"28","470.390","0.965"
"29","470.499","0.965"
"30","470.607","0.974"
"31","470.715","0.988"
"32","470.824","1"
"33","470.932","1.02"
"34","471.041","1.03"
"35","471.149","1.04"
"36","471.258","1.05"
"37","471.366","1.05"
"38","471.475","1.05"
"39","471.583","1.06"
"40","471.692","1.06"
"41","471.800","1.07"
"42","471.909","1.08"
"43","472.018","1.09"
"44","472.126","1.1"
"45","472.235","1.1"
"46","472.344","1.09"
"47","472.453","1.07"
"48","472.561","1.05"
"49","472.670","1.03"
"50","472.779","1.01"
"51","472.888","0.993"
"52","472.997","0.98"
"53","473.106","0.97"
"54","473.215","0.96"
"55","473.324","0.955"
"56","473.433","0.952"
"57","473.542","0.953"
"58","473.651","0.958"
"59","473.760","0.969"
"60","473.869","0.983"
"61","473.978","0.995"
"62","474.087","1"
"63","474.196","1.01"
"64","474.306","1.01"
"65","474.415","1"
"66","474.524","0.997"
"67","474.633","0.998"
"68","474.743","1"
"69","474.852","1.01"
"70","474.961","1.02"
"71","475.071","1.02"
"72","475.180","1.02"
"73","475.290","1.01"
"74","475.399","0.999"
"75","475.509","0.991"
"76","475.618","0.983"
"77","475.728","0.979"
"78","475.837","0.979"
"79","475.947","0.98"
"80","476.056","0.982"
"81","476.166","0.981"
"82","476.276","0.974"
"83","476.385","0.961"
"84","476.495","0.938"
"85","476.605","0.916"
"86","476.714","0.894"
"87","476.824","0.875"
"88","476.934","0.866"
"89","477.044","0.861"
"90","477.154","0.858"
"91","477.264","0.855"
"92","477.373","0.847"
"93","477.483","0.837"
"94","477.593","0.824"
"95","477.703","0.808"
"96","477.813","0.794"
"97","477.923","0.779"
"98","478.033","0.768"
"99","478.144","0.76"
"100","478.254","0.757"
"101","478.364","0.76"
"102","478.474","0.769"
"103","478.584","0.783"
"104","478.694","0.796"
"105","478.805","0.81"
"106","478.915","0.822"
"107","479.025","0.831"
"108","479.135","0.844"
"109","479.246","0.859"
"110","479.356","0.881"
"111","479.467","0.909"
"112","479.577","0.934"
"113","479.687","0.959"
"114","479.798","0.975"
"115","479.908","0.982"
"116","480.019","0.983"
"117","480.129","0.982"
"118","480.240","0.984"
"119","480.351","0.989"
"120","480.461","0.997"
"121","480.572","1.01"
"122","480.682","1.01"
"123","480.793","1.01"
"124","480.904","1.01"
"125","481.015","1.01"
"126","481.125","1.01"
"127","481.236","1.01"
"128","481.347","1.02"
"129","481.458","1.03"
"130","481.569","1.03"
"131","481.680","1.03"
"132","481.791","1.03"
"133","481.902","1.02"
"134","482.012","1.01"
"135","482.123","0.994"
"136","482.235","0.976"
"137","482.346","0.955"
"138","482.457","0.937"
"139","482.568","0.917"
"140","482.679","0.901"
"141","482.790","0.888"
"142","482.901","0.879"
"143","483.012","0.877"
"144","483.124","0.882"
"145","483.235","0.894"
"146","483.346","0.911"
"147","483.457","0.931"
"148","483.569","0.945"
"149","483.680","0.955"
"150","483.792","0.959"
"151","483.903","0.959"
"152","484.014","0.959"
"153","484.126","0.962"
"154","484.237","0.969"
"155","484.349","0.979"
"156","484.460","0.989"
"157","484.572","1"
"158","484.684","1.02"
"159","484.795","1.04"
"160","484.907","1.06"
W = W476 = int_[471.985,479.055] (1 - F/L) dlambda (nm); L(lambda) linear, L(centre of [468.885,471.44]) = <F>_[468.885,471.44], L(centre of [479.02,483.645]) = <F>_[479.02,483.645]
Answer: 0.484 nm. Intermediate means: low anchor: 1.05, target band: 0.937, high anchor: 0.959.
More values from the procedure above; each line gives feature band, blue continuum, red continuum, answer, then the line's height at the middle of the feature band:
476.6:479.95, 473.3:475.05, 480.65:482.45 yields 0.52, 0.999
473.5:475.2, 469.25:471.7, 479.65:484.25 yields 0.03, 1.01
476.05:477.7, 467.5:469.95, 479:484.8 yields 0.20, 1.01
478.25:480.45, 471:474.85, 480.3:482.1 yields 0.28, 1.02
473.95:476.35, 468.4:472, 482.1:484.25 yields 0.02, 1.01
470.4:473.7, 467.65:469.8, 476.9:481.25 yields 0.02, 1.03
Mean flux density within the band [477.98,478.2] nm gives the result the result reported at 0.761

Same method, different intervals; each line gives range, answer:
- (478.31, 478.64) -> 0.772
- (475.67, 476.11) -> 0.981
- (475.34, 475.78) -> 0.988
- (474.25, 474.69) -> 1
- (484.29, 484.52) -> 0.982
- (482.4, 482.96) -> 0.906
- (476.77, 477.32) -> 0.863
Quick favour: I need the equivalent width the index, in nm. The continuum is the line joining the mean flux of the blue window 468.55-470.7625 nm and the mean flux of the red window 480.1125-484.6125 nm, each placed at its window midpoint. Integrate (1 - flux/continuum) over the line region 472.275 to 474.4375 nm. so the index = 0.07 nm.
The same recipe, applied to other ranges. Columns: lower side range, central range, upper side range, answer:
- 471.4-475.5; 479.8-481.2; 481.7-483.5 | -0.058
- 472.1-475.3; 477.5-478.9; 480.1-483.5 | 0.284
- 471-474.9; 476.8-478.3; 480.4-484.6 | 0.265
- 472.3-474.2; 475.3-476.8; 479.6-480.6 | 0.037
